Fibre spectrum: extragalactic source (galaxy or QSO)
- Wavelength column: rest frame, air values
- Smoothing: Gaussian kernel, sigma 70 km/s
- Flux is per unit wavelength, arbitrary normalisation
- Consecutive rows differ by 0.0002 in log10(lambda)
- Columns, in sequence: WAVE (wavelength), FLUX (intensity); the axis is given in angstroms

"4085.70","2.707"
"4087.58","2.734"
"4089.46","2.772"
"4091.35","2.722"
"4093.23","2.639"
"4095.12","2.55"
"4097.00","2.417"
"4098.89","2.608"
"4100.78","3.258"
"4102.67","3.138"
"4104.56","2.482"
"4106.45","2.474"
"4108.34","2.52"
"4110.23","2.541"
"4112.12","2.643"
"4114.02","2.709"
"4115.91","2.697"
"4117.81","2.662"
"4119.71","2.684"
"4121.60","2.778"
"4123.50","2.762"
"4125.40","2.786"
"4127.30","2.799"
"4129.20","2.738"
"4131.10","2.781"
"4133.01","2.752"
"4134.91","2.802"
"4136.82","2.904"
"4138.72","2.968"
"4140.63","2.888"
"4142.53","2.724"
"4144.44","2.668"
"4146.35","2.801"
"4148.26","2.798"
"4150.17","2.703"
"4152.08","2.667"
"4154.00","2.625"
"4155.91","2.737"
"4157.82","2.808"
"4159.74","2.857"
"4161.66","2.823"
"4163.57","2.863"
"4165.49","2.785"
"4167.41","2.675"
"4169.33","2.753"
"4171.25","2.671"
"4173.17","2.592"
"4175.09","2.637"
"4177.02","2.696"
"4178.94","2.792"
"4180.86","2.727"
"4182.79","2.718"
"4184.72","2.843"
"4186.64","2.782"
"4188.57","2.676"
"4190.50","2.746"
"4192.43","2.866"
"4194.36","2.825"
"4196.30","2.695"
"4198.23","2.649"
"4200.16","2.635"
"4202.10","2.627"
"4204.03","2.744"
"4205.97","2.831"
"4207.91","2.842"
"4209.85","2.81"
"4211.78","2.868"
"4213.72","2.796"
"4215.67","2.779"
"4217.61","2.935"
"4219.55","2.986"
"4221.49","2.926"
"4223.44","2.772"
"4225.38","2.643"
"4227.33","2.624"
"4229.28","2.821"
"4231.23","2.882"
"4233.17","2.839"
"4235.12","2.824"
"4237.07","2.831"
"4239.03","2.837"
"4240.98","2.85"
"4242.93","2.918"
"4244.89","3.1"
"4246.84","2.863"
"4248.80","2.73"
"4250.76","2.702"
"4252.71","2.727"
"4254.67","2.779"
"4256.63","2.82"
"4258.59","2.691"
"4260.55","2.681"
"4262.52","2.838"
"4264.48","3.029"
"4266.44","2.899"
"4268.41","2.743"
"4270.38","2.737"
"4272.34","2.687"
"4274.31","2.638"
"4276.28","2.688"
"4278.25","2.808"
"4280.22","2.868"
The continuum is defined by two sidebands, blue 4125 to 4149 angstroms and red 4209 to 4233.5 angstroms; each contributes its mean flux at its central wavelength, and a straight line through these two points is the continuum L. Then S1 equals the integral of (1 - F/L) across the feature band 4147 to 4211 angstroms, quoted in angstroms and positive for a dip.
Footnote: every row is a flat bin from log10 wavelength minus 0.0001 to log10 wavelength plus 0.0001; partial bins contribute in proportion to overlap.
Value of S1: 1.6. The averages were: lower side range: 2.8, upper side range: 2.82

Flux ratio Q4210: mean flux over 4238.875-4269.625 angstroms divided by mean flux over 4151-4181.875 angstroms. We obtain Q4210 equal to 1.03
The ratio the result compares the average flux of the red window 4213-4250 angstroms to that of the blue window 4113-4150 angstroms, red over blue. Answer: 1.02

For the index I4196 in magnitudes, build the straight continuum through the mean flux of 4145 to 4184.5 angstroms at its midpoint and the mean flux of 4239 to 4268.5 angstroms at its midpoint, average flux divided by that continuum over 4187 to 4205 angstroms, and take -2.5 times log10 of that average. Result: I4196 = 0.02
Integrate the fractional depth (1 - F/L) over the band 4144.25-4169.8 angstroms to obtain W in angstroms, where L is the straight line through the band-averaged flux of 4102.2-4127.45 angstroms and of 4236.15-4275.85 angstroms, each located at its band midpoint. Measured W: -0.38 angstroms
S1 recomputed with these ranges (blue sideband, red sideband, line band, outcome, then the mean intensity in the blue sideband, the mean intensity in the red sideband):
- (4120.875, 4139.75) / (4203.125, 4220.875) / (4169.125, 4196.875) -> 0.95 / 2.81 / 2.85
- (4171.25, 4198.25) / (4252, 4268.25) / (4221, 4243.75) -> -0.26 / 2.73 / 2.81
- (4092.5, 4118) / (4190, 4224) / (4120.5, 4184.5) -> -0.79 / 2.67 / 2.8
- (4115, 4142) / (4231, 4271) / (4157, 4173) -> 0.16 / 2.79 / 2.82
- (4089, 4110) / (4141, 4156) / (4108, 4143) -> -0.59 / 2.68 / 2.72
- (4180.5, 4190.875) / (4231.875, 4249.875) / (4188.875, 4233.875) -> 0.27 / 2.75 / 2.87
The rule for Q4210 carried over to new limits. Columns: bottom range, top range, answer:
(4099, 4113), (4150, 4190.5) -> 1.01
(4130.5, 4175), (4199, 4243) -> 1.02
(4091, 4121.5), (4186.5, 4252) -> 1.05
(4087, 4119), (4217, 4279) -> 1.05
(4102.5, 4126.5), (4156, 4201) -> 1.03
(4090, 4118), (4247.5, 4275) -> 1.04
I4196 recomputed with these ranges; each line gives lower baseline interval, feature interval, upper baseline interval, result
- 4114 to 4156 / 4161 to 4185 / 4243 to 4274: 0.02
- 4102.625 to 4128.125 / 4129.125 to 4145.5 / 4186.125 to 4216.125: -0.04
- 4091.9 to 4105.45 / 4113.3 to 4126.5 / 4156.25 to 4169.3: 0.01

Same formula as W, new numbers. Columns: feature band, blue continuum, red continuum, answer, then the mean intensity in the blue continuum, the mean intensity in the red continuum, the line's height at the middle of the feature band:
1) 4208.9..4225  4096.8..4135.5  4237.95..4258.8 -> -0.3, 2.72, 2.82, 2.8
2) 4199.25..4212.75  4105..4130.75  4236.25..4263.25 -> 0.0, 2.68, 2.81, 2.77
